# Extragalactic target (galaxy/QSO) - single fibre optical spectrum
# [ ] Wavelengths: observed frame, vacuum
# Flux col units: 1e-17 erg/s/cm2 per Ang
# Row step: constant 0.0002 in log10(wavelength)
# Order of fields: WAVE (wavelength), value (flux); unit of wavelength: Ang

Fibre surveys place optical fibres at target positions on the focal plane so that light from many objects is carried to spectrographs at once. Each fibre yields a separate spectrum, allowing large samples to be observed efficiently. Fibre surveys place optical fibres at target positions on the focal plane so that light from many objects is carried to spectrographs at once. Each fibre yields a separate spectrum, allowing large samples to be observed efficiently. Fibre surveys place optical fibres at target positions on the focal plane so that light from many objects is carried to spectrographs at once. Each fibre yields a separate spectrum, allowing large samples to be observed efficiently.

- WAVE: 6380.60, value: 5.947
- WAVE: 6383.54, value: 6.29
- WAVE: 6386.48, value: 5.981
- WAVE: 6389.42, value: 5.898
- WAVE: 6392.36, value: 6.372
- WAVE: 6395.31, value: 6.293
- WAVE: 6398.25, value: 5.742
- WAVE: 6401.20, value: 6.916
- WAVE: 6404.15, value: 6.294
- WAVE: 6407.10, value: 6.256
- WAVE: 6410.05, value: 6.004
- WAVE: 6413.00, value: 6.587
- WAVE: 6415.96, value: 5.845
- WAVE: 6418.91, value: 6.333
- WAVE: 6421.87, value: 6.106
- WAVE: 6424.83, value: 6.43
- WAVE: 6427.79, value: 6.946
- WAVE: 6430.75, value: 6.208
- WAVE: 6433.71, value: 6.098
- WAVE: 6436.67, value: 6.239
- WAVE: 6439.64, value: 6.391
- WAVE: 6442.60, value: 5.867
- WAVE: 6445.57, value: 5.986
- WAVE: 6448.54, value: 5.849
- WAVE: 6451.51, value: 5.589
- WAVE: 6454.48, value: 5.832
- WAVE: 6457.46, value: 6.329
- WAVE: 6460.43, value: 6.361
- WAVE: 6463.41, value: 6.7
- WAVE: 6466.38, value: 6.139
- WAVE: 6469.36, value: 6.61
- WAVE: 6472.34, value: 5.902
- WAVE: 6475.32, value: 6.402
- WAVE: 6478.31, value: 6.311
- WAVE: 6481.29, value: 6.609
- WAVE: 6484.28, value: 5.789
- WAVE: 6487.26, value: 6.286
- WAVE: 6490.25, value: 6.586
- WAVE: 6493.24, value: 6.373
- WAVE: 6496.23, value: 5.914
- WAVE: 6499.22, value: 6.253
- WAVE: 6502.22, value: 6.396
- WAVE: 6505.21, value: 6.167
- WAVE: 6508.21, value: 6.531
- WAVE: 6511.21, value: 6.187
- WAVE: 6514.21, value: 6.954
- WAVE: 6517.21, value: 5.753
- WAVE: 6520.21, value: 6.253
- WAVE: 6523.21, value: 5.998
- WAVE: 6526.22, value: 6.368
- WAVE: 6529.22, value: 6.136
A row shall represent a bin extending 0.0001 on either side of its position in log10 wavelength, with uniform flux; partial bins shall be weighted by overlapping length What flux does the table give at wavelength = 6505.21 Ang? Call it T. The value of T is 6.167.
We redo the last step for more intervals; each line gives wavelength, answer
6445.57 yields 5.986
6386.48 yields 5.981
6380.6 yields 5.947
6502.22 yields 6.396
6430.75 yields 6.208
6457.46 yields 6.329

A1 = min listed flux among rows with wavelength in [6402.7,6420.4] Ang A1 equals 5.845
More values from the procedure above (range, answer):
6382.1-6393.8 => 5.898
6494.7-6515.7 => 5.914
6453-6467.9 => 5.832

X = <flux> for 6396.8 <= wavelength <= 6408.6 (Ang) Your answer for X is 6.3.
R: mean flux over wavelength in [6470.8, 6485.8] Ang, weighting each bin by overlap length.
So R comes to 6.2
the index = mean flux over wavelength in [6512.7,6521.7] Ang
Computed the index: 6.32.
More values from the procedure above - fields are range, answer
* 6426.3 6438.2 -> 6.37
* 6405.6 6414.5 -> 6.28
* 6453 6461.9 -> 6.17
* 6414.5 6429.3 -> 6.33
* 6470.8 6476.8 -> 6.16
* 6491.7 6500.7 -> 6.18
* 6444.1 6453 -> 5.81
